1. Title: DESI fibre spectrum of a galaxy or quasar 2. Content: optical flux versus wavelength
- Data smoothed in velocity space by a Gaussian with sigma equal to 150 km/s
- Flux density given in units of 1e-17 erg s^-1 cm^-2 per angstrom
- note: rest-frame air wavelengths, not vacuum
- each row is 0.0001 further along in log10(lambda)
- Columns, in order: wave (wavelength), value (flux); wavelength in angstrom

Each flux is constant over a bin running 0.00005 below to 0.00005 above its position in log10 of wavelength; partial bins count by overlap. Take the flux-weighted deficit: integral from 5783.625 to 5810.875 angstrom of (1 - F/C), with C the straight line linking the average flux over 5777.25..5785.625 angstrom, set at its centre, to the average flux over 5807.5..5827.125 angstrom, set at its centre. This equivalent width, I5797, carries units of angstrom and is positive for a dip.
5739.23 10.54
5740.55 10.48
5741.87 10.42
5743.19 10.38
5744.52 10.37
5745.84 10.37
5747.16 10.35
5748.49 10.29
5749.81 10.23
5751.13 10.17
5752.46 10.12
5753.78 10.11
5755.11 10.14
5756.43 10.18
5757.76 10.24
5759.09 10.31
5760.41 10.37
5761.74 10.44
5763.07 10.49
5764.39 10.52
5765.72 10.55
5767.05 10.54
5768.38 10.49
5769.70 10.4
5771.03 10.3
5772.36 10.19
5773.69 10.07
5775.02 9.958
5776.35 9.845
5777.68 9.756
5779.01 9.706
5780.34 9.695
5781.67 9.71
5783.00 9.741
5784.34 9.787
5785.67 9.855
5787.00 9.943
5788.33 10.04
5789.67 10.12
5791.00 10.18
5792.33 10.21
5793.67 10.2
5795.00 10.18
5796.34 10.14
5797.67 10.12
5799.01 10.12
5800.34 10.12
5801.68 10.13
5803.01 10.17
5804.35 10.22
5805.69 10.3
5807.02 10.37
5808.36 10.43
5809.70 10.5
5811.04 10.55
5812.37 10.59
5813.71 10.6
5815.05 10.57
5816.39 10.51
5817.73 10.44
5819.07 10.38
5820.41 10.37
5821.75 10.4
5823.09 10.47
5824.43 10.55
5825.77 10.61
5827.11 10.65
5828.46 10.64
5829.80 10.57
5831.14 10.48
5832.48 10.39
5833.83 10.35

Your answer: -0.2 angstrom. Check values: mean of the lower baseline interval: 9.74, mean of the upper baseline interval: 10.5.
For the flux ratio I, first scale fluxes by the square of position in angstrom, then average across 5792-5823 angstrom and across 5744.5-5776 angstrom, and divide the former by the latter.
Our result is 1.02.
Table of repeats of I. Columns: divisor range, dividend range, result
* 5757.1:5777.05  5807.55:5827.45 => 1.04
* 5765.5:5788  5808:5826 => 1.06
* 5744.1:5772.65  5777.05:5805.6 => 0.98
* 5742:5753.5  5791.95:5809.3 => 1.01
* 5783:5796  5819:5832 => 1.06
